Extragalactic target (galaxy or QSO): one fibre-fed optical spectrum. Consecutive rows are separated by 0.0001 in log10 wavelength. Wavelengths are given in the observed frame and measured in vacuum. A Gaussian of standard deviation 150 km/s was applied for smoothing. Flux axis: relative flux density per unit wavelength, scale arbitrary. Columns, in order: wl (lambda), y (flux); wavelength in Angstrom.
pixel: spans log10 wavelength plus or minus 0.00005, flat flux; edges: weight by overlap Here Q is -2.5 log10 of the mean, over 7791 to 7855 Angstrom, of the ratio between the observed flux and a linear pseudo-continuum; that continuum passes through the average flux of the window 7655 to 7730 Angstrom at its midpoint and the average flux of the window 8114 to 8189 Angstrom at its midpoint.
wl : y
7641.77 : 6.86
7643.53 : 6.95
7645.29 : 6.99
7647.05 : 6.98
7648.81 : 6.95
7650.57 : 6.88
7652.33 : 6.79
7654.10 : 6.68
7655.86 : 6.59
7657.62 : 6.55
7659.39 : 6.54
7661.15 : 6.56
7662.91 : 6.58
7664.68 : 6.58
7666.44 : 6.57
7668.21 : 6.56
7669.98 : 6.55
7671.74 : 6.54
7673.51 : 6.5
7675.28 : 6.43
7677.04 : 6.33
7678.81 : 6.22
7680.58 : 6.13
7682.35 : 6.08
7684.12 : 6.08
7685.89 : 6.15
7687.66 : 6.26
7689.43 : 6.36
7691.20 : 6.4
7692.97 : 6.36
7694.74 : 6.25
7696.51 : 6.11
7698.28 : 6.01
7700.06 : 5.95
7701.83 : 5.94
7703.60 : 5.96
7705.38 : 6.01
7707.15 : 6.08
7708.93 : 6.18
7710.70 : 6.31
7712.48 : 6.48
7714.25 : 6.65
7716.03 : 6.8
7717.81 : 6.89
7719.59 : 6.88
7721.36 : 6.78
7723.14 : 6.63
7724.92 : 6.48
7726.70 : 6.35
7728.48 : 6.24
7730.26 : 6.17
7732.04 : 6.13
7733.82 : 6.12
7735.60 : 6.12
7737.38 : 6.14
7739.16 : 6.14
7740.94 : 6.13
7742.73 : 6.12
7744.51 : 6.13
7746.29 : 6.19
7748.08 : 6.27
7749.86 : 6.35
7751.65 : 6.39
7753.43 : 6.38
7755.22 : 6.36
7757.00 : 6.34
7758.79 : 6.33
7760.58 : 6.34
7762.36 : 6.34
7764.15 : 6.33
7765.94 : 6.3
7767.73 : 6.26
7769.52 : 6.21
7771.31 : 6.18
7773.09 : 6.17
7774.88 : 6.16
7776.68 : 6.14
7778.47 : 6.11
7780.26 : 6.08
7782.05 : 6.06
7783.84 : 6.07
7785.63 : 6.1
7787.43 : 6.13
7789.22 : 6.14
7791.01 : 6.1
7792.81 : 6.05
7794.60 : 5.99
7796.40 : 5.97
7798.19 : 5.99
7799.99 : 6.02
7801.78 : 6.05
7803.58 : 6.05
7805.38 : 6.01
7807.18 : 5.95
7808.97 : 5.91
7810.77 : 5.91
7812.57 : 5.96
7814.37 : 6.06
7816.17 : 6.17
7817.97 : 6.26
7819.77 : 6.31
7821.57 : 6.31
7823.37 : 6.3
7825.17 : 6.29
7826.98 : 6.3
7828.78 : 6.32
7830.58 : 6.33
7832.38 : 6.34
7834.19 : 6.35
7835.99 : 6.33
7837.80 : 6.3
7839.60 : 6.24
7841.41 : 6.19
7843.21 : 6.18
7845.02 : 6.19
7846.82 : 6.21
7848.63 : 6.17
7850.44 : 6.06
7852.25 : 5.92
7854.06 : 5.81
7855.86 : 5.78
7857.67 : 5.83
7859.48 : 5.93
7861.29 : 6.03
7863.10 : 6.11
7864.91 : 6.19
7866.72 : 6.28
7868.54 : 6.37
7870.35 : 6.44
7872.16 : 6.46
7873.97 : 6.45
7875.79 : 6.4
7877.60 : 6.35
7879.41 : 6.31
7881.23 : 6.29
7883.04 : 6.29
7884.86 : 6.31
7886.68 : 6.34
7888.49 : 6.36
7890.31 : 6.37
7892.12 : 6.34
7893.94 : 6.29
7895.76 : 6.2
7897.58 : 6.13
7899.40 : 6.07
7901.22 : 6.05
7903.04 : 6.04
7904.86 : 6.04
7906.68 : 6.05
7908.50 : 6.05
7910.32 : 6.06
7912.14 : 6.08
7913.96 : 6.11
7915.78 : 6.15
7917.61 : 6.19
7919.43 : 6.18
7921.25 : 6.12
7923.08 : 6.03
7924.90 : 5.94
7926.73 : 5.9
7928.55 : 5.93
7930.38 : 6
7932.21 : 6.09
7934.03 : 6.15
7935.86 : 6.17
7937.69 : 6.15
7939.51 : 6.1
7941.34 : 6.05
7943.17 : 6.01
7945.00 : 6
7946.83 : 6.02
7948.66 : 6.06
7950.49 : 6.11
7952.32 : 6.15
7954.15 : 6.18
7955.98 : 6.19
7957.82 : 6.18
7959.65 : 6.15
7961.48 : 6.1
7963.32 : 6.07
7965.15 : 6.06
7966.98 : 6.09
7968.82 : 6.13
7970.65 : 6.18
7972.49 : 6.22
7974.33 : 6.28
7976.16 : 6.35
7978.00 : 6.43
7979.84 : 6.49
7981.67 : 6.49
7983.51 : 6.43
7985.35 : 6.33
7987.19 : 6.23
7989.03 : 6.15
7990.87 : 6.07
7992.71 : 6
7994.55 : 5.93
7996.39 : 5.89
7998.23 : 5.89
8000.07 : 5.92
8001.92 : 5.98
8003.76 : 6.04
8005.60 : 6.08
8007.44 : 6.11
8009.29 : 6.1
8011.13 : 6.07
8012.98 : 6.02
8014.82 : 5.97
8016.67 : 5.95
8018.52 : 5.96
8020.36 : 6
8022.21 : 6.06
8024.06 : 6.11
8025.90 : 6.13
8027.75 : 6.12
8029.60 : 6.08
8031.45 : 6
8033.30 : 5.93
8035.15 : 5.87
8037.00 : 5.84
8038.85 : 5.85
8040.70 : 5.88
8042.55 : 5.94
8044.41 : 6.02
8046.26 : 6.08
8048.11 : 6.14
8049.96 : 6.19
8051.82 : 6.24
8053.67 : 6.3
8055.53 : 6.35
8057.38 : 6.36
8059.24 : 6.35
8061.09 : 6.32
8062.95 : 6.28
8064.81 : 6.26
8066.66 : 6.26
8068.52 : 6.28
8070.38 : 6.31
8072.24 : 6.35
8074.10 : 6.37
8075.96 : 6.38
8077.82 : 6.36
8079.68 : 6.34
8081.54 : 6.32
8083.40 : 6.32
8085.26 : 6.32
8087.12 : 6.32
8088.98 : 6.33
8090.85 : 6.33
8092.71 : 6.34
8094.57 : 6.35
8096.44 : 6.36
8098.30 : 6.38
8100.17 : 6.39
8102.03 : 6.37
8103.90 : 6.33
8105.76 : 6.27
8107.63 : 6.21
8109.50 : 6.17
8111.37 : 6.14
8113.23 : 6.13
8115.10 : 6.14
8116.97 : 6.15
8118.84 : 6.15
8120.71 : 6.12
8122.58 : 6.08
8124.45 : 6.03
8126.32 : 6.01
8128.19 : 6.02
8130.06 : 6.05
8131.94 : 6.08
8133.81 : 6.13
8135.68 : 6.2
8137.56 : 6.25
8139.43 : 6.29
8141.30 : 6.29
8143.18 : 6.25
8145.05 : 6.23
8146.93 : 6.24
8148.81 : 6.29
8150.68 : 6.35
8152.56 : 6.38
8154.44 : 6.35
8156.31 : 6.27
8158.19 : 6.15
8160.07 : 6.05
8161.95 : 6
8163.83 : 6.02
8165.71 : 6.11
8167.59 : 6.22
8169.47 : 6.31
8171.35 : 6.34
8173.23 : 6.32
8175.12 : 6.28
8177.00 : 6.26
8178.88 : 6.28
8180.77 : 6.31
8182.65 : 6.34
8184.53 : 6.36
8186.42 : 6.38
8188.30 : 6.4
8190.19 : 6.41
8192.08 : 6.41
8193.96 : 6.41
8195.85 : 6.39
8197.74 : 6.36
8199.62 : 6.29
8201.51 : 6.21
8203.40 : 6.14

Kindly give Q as 0.034 mag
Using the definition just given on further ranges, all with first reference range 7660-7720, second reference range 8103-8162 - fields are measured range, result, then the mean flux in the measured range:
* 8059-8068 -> -0.01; 6.29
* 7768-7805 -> 0.04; 6.09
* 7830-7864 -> 0.03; 6.12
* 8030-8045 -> 0.05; 5.92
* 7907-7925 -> 0.03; 6.1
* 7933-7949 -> 0.03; 6.08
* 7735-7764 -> 0.01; 6.26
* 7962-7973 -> 0.02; 6.12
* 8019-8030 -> 0.02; 6.08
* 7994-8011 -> 0.04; 6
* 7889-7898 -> 0.00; 6.28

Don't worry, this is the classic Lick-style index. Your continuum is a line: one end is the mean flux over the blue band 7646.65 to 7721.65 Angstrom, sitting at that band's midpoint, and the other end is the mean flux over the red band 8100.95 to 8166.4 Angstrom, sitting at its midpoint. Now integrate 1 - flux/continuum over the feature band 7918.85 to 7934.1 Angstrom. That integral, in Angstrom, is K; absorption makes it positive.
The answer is 0.6 Angstrom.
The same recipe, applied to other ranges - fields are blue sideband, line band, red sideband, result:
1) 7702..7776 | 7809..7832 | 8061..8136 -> 0.3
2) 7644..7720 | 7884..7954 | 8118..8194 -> 2.4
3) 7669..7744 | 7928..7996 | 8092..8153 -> 1.0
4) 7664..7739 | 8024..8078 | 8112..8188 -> 0.6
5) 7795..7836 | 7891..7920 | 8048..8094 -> 0.4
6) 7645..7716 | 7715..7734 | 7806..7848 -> -0.5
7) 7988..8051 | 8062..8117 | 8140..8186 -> -1.5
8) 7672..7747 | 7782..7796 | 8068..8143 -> 0.4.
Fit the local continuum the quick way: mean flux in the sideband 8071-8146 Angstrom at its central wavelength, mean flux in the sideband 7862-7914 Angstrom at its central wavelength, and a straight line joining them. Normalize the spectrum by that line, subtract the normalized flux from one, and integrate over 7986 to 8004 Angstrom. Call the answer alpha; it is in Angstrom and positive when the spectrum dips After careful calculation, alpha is 0.6 Angstrom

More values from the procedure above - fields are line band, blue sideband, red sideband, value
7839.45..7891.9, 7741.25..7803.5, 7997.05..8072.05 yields -0.5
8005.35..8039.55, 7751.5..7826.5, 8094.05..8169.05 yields 1.0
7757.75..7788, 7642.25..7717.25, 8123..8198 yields 0.9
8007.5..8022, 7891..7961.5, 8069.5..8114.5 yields 0.5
